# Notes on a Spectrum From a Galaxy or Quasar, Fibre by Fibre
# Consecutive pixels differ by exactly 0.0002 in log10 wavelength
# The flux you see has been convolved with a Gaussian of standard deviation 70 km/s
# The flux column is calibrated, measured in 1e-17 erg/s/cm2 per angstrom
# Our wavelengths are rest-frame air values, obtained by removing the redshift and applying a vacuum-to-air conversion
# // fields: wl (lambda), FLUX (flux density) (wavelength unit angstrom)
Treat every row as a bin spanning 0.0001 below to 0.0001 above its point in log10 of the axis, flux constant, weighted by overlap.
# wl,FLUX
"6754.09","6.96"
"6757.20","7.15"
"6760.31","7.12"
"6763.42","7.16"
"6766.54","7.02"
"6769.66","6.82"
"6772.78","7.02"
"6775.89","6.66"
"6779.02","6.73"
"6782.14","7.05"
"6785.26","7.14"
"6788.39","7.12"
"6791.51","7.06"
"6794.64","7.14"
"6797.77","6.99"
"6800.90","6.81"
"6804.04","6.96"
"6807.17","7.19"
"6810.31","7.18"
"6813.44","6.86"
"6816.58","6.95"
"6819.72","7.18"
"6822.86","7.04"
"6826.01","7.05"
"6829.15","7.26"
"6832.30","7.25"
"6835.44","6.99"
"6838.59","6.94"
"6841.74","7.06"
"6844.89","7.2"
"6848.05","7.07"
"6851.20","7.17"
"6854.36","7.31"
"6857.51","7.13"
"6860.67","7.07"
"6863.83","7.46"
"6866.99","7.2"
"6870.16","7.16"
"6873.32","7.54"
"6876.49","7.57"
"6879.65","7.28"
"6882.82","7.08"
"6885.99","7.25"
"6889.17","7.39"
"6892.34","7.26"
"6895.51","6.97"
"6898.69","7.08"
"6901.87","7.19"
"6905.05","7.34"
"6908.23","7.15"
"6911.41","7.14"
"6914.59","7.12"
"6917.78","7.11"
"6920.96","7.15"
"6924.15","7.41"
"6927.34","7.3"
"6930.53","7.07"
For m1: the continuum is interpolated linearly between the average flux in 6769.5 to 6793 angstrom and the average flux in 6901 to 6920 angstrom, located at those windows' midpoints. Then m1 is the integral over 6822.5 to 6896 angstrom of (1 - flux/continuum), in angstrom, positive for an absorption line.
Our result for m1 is -1.2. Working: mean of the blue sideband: 6.96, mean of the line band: 7.2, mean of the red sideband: 7.18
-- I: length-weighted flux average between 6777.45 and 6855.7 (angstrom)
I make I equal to 7.07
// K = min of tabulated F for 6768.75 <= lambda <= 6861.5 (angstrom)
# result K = 6.66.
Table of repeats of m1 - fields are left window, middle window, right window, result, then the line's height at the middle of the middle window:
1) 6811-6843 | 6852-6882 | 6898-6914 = -0.7 angstrom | 7.12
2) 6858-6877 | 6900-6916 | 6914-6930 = 0.1 angstrom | 7.24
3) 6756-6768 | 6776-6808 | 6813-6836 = 0.5 angstrom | 7.1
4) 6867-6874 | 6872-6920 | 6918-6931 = 0.2 angstrom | 7.26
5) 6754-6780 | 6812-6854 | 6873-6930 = 0.1 angstrom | 7.1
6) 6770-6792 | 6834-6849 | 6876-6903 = 0.1 angstrom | 7.1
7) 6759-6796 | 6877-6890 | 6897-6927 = -0.2 angstrom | 7.15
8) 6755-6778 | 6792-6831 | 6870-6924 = 0.1 angstrom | 7.07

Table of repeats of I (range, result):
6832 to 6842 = 7.04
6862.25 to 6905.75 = 7.27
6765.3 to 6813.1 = 6.99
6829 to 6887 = 7.21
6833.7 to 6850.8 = 7.06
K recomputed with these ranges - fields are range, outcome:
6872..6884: 7.08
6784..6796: 7.06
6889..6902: 6.97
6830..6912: 6.94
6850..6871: 7.07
